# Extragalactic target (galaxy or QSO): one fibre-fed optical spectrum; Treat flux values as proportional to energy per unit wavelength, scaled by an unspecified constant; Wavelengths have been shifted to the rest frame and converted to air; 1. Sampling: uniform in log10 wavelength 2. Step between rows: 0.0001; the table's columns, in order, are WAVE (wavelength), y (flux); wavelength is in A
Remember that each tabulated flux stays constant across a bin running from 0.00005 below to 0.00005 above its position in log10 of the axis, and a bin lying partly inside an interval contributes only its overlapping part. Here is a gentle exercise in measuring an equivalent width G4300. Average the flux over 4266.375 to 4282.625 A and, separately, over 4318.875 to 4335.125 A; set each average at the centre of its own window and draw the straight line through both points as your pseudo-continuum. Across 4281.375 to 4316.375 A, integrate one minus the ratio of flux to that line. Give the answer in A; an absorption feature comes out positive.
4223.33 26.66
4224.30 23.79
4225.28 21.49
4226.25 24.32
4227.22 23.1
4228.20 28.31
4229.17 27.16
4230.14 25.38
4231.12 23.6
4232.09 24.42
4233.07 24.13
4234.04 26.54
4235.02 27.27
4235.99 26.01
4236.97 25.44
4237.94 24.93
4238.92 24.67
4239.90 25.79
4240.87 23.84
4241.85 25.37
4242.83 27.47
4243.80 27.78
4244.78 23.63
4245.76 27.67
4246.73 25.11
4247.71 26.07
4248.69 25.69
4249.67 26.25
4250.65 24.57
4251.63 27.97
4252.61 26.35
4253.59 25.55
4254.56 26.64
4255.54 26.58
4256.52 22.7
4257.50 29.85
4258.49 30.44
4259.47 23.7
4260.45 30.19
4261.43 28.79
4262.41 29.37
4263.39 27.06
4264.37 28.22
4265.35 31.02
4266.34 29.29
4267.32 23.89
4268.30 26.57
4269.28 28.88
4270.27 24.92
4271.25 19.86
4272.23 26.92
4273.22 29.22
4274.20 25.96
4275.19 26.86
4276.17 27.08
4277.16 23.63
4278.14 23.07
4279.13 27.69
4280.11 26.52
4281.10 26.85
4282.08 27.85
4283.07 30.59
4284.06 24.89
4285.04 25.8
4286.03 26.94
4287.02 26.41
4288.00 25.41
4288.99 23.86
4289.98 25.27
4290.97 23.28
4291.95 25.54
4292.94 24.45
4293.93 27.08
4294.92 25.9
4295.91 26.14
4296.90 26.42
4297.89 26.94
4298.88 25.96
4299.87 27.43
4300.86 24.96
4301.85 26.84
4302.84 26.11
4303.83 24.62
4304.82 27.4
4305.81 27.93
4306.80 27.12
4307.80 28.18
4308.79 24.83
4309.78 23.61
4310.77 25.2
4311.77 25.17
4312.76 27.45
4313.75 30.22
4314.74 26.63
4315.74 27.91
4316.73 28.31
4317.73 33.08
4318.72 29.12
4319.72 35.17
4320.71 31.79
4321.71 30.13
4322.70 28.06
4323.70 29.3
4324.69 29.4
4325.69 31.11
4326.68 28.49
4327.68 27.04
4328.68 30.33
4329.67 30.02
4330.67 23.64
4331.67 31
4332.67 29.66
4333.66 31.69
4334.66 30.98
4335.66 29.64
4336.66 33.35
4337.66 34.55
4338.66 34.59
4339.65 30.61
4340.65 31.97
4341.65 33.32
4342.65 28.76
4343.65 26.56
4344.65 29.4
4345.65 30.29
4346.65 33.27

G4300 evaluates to 1.9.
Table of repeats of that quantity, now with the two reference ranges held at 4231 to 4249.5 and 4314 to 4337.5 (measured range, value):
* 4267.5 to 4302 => 2.22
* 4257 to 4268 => -0.66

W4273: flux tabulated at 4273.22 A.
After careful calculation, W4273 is 29.22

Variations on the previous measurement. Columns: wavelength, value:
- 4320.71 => 31.79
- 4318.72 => 29.12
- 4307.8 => 28.18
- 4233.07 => 24.13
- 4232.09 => 24.42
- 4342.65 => 28.76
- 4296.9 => 26.42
